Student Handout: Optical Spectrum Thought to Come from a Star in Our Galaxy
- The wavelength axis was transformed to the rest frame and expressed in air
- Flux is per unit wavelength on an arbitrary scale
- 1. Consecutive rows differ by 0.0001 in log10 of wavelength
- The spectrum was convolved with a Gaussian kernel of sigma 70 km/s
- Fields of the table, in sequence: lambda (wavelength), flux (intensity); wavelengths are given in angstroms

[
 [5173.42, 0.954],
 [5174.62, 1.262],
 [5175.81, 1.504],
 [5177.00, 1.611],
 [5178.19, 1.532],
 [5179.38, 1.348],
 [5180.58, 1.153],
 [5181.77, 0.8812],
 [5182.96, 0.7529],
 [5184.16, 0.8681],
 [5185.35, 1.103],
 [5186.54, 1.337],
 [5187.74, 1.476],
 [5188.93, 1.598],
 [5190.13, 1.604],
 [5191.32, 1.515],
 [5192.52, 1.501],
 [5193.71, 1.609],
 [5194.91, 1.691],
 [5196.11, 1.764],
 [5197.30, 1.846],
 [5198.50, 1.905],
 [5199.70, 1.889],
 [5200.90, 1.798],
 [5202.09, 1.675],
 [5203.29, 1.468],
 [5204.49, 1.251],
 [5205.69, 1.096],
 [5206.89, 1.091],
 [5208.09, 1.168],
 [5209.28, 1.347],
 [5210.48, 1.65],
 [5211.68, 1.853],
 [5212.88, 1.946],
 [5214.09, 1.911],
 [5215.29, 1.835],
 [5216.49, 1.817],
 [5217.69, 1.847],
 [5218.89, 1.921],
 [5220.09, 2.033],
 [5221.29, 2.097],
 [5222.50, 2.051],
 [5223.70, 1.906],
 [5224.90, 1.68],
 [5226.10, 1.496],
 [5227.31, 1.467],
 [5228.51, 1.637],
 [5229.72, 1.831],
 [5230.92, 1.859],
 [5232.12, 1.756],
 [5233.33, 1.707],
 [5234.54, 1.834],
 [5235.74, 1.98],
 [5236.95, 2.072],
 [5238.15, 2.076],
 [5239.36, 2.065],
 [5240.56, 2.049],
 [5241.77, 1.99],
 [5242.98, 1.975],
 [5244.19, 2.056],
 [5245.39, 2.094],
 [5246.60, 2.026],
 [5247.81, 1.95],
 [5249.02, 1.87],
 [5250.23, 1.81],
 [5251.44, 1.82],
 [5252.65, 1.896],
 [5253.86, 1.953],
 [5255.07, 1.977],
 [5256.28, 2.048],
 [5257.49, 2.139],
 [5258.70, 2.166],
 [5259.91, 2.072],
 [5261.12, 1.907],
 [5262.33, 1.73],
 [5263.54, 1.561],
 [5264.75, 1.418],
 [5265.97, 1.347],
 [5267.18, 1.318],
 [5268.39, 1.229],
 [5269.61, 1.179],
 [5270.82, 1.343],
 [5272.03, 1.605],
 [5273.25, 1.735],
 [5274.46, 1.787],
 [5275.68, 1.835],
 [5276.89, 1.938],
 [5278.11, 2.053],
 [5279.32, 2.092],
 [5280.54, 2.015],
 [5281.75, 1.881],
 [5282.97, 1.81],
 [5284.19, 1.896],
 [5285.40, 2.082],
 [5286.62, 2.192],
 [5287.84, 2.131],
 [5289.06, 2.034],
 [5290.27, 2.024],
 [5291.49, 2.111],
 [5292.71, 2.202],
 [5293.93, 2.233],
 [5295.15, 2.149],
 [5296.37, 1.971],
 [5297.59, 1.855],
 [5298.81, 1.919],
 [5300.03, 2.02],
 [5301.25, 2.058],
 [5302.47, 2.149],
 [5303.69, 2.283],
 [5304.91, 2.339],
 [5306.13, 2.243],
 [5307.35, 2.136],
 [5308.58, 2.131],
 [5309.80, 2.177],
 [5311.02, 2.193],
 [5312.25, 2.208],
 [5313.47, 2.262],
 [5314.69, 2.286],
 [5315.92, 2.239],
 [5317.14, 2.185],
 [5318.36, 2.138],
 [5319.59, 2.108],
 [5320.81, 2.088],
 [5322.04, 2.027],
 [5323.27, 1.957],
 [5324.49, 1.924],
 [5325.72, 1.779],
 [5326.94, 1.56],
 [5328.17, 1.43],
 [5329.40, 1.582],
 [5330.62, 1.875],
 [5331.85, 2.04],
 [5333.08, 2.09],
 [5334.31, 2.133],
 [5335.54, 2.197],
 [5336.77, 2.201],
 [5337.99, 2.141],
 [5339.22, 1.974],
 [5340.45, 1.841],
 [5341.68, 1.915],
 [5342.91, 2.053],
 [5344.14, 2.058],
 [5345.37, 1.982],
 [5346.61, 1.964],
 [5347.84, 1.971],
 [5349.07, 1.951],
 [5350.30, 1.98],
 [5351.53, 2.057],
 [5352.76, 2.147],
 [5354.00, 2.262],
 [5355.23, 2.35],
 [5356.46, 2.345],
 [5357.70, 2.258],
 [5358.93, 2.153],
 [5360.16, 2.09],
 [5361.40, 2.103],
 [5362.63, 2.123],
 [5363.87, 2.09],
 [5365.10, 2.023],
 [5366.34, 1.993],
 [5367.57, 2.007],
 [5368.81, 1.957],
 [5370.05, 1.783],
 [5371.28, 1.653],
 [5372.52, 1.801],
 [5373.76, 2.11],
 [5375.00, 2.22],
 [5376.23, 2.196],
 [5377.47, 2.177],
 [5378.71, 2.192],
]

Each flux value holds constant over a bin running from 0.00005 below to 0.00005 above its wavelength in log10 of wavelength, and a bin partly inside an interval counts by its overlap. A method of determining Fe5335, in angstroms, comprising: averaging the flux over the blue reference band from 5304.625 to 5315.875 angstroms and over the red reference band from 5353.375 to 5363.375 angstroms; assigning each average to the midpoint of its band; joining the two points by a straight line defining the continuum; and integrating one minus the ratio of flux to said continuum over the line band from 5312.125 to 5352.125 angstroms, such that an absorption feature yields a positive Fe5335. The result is 3.8 angstroms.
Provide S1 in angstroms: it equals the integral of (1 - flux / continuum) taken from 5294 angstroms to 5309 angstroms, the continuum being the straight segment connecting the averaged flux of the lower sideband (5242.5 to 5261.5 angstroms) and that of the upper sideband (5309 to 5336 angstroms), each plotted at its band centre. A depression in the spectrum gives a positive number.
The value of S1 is -0.7 angstroms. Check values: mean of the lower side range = 1.99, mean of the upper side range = 2.02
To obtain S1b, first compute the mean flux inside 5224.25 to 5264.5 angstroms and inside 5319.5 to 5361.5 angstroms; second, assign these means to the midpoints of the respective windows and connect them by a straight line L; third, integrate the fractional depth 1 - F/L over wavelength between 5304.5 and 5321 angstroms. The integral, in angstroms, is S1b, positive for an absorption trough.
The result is -1.8 angstroms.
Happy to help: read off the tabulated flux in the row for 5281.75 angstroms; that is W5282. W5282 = 1.881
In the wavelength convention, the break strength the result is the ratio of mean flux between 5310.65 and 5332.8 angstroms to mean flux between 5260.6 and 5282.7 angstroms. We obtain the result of 1.2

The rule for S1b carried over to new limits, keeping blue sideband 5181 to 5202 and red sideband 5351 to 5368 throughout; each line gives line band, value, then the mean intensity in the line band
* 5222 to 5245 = -3.1 angstroms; 1.87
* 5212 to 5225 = -2.7 angstroms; 1.92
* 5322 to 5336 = 1.0 angstroms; 1.87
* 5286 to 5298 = -1.4 angstroms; 2.09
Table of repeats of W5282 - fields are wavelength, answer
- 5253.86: 1.953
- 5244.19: 2.056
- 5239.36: 2.065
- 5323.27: 1.957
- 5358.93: 2.153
